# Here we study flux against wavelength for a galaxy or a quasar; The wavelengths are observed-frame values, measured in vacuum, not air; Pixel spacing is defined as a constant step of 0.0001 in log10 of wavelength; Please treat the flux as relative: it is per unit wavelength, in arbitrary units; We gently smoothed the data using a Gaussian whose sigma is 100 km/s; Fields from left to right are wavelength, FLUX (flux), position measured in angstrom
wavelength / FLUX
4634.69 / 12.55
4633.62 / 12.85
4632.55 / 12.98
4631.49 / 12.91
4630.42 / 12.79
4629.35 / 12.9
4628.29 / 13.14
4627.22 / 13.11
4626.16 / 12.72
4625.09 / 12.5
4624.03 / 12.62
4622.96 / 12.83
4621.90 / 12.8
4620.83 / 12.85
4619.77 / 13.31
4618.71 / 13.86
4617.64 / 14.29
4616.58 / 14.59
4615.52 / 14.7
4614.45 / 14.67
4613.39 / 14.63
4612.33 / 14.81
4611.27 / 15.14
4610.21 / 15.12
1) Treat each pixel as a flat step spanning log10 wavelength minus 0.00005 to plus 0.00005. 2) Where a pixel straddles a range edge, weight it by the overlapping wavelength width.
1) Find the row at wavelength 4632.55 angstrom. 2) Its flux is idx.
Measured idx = 12.98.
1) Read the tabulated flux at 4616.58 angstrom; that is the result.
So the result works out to 14.59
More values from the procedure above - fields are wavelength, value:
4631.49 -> 12.91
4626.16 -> 12.72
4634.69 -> 12.55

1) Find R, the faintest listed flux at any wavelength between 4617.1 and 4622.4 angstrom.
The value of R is 12.8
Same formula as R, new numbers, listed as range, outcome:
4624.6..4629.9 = 12.5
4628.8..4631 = 12.79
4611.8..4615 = 14.63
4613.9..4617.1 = 14.59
